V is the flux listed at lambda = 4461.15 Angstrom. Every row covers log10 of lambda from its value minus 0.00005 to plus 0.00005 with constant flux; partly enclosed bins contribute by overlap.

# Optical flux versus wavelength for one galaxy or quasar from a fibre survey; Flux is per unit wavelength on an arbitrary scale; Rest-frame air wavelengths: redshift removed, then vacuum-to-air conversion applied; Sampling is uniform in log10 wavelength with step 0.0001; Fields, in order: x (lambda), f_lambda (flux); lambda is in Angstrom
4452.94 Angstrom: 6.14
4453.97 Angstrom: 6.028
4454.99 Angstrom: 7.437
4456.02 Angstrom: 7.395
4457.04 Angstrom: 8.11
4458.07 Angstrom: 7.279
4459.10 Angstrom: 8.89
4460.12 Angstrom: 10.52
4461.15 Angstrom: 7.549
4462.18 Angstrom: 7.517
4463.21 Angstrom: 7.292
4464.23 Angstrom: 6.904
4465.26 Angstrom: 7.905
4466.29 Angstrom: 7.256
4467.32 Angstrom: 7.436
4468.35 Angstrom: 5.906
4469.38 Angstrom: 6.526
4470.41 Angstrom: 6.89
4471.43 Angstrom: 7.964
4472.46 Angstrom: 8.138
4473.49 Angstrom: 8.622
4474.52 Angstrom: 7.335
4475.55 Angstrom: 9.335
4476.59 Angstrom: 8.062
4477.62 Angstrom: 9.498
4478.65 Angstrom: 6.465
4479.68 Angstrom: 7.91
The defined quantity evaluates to 7.549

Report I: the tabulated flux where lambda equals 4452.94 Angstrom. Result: 6.14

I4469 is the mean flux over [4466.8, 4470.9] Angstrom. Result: 6.68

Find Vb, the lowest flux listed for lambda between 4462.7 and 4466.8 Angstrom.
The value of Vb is 6.904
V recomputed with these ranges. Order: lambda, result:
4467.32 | 7.436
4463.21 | 7.292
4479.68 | 7.91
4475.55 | 9.335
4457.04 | 8.11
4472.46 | 8.138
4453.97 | 6.028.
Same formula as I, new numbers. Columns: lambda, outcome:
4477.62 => 9.498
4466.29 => 7.256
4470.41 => 6.89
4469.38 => 6.526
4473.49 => 8.622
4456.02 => 7.395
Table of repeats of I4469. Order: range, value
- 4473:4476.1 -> 8.4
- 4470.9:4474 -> 8.25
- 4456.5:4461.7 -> 8.46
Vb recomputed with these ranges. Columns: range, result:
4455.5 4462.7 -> 7.279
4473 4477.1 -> 7.335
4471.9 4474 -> 8.138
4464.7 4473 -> 5.906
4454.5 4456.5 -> 7.395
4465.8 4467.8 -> 7.256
